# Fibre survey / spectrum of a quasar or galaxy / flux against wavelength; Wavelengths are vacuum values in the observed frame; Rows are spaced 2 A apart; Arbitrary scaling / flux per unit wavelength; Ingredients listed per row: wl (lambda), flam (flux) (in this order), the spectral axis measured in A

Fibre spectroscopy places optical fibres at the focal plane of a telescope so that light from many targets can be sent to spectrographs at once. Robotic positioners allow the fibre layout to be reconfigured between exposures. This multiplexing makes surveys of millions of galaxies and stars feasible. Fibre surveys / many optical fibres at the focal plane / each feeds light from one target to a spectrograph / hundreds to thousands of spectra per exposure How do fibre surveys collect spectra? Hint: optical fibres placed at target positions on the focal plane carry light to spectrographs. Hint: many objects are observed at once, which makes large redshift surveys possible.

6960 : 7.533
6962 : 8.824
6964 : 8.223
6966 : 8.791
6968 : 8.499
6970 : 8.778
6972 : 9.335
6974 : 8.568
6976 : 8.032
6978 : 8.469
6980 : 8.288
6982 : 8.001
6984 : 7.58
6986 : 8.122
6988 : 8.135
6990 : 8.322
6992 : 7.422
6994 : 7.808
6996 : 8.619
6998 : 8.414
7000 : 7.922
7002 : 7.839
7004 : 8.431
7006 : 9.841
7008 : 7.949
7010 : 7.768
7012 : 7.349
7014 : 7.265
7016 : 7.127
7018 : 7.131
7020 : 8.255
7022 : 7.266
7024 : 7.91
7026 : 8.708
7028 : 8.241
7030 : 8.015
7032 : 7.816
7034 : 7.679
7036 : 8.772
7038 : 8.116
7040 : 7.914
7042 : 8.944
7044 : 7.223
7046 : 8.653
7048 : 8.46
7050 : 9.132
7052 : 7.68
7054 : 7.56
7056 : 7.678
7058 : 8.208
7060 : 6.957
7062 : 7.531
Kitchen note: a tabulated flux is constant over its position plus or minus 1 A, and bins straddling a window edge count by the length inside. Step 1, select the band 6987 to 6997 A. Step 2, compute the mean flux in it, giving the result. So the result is 8.06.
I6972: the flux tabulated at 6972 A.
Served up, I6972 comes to 9.335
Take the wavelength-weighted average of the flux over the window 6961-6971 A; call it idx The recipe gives 8.62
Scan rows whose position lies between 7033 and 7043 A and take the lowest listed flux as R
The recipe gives 7.679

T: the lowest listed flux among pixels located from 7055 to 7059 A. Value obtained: 7.678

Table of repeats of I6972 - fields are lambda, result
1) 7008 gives 7.949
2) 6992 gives 7.422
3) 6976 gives 8.032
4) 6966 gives 8.791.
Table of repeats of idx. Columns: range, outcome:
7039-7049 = 8.24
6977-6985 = 8.08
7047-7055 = 8.21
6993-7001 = 8.19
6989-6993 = 7.87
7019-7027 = 8.03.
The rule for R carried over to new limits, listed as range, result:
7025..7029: 8.241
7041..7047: 7.223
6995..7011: 7.768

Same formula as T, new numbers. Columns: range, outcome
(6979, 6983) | 8.001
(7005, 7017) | 7.127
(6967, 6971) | 8.499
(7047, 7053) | 7.68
